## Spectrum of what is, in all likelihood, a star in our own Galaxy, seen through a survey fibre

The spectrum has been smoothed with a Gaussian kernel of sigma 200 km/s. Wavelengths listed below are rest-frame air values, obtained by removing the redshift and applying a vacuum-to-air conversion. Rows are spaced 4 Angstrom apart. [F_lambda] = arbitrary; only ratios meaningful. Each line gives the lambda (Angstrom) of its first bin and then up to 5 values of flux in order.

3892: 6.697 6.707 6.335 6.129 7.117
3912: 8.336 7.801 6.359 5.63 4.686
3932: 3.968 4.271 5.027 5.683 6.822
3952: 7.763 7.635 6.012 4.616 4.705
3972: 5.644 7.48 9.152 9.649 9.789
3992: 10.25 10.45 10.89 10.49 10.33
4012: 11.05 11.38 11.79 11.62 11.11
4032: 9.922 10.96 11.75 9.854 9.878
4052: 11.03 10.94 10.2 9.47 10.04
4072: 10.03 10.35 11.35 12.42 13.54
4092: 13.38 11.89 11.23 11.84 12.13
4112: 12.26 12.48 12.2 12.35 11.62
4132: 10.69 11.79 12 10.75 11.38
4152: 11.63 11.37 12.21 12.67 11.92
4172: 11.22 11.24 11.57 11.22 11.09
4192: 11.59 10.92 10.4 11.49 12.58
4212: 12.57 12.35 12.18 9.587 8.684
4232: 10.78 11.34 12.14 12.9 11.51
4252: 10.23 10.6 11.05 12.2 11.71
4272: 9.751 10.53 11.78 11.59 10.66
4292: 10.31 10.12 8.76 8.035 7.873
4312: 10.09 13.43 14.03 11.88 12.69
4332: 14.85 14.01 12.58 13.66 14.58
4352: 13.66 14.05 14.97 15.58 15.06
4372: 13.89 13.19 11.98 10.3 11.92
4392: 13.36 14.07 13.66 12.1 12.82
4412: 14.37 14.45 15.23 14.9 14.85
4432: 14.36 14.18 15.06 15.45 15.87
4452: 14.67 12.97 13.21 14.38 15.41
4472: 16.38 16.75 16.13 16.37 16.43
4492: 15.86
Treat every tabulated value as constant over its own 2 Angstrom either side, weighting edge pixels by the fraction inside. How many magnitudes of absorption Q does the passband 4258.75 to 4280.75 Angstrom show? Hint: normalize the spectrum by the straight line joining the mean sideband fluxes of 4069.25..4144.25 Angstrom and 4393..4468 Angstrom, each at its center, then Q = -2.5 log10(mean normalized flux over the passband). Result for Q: 0.17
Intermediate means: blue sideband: 11.8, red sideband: 14.3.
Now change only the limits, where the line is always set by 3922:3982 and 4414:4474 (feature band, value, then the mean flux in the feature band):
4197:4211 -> -0.105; 11.5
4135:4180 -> -0.208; 11.6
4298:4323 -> 0.187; 10.4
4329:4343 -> -0.074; 13.7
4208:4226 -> -0.106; 11.8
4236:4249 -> -0.090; 12.1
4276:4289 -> 0.055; 11.3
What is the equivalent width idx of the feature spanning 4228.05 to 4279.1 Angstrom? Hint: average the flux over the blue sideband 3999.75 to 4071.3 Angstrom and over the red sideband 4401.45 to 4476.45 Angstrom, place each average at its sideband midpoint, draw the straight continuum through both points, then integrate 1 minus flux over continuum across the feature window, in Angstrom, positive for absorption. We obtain 6.51 Angstrom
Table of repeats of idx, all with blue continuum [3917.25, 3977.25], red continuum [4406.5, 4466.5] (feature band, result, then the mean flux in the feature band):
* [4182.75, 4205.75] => -2.2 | 11.1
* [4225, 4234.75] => 0.9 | 9.84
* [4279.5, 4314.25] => 6.1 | 9.86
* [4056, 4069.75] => -3.9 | 10.1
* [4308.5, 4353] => -1.5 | 13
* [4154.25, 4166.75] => -3.3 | 12.1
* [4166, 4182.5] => -2.8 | 11.5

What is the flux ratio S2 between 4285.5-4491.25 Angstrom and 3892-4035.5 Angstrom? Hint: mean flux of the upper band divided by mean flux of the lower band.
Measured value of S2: 1.7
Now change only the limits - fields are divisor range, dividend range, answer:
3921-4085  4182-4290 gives 1.26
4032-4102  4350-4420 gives 1.23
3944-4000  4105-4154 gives 1.52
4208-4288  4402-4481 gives 1.30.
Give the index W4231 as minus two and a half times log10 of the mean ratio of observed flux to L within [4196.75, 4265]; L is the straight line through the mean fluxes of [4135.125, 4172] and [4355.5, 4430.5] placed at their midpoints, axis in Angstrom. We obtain 0.10 mag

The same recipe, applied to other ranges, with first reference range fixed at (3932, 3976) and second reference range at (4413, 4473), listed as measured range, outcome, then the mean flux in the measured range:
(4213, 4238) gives -0.01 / 10.9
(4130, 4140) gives -0.24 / 11.4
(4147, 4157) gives -0.21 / 11.5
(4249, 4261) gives 0.06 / 10.7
